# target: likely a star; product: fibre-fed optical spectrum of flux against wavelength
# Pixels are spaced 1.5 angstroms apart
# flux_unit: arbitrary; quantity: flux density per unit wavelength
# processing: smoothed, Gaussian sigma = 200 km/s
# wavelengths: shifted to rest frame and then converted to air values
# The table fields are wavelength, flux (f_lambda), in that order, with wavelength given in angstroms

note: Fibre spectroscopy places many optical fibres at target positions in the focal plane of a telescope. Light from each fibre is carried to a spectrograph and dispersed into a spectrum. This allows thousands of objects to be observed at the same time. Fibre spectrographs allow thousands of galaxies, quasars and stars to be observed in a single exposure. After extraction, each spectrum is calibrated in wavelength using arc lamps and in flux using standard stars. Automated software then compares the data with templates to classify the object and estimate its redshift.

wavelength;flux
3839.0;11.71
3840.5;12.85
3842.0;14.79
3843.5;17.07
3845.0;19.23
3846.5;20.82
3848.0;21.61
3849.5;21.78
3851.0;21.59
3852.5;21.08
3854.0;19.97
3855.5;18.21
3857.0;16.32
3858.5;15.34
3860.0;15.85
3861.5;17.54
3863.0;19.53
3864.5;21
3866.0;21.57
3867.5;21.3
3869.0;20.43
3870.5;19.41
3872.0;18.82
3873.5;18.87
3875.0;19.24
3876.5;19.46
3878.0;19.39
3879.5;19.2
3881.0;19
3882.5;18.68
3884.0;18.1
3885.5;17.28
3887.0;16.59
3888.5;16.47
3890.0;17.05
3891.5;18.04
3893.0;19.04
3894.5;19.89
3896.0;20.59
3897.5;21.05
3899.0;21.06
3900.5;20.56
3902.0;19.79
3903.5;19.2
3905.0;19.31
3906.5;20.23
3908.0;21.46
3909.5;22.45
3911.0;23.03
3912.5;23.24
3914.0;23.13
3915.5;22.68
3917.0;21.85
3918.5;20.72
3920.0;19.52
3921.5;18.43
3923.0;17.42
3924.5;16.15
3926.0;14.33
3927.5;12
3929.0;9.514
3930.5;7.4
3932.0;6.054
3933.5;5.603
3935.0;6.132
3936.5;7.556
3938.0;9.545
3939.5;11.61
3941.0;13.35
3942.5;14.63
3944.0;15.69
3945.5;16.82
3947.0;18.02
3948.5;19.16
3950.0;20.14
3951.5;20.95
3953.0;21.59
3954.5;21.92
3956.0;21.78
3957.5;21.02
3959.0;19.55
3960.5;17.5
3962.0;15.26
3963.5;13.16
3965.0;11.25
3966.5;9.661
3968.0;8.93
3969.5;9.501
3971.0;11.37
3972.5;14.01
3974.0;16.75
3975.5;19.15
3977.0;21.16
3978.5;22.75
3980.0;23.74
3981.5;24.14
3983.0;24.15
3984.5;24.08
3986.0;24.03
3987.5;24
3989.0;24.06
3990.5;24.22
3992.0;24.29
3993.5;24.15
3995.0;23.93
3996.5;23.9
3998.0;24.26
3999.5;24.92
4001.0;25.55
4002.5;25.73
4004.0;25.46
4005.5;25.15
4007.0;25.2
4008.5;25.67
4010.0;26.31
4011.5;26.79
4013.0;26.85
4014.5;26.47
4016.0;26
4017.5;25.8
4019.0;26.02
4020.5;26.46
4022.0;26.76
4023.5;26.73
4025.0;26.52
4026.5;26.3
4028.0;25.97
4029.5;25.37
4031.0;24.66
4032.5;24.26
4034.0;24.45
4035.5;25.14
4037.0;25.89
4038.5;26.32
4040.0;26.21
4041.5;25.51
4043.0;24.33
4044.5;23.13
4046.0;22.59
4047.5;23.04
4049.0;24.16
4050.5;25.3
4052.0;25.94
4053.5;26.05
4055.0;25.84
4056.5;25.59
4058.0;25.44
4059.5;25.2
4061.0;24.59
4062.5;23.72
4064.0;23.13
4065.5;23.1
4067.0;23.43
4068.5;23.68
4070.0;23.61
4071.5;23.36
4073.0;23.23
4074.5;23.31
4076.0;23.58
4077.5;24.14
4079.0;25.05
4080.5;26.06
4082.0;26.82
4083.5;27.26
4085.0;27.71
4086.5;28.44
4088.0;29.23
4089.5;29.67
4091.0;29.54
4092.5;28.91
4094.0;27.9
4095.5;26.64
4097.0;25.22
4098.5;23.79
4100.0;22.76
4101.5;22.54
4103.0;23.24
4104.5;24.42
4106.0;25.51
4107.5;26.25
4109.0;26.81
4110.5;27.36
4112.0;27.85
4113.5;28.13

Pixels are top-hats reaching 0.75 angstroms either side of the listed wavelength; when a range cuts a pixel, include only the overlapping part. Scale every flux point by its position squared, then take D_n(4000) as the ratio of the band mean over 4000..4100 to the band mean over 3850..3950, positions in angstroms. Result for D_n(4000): 1.56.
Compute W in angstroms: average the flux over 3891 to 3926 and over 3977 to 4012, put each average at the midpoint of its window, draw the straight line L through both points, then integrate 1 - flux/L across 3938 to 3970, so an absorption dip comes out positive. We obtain 9.02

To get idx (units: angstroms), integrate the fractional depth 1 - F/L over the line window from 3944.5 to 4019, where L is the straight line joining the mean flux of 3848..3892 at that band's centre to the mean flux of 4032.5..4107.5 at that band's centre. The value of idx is 4.1 angstroms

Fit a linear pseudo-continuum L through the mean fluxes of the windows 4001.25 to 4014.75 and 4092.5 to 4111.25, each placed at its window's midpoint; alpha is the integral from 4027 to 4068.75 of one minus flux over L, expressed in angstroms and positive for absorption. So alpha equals 1.5 angstroms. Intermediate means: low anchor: 25.9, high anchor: 25.4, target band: 24.7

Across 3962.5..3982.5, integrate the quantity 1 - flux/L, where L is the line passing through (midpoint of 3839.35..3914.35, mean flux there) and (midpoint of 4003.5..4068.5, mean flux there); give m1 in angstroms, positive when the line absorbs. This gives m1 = 6.1 angstroms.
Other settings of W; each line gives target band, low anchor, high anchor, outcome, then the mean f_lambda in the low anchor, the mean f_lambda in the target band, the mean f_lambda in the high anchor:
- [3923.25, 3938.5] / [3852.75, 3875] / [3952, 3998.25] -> 7.6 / 18.9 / 9.69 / 19.6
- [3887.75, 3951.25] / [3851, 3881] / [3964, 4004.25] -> 9.1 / 19.1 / 16.9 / 20.6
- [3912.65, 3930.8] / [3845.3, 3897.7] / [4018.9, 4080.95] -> 2.9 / 19.1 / 17.4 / 24.8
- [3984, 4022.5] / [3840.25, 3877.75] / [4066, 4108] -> -3.5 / 19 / 25.2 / 25.5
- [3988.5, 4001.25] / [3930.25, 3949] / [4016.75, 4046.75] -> -2.8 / 11.7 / 24.3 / 25.4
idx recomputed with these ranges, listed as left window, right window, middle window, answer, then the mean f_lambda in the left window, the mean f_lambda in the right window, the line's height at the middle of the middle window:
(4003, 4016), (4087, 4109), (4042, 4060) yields 0.9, 26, 26.2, 26.1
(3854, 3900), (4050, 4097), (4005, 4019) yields -1.5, 18.8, 25.7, 23.5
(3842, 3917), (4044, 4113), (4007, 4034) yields -2.7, 19.6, 25.3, 23.7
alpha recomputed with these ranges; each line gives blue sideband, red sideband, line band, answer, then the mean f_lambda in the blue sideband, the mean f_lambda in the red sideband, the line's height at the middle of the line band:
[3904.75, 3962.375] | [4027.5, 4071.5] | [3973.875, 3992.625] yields -2.60 angstroms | 16.8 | 24.6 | 20.2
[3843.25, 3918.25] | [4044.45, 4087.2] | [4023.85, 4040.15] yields -1.20 angstroms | 19.7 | 24.7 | 23.8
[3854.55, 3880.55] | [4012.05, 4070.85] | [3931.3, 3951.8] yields 8.11 angstroms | 18.9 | 25.1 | 21.6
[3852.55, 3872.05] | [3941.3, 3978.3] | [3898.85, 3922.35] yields -4.23 angstroms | 18.9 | 16.7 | 17.8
